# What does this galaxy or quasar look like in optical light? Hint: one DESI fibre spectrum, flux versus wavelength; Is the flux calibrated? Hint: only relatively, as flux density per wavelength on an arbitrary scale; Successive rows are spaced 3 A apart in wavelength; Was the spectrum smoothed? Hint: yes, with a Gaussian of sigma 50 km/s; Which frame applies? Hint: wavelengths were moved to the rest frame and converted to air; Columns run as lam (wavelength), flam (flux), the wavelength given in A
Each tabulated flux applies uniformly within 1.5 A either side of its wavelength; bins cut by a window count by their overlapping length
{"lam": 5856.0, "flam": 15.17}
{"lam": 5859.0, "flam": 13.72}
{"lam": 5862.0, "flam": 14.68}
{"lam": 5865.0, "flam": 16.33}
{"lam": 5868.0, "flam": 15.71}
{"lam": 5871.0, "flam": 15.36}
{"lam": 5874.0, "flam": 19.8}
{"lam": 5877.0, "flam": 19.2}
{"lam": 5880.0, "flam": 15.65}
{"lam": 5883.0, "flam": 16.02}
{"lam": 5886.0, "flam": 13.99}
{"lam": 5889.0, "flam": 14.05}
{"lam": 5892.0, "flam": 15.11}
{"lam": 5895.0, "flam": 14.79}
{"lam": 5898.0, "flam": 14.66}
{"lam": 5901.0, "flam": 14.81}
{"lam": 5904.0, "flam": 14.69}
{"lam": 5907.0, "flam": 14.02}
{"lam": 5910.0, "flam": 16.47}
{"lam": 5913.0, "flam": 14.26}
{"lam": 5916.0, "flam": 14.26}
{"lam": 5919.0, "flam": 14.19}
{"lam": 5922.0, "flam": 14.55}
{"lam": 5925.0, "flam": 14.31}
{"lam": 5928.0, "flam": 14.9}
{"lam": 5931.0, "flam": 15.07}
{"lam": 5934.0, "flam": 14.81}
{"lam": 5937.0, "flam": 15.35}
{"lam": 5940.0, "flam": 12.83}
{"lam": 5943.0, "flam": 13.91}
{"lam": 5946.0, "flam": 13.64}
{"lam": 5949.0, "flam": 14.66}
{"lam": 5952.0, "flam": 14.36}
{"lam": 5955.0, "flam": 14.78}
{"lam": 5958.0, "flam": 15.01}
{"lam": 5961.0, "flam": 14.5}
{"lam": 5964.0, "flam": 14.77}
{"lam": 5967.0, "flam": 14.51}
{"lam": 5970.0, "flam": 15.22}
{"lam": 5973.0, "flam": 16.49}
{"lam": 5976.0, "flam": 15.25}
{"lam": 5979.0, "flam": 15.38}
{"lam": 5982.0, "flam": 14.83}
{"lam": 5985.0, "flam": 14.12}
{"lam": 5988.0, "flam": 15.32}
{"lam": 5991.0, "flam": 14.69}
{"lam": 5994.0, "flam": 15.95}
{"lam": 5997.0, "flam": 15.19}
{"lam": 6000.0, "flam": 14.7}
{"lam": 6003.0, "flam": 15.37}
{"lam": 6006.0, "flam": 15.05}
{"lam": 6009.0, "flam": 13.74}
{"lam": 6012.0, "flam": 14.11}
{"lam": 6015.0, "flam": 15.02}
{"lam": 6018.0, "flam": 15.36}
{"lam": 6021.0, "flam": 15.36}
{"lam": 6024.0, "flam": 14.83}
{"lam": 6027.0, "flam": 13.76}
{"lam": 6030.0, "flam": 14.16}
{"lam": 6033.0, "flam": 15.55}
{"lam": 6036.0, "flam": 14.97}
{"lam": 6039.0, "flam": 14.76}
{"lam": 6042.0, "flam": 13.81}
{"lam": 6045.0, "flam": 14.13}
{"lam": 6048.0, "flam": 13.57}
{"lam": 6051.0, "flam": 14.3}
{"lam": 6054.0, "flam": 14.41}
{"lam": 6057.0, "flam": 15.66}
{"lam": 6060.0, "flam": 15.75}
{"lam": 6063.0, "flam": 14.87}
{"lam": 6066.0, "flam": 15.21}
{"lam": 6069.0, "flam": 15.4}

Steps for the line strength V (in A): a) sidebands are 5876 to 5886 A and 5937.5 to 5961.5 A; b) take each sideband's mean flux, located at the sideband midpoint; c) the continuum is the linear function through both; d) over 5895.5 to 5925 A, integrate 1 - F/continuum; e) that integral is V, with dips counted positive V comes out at 1.6 A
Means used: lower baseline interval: 16.4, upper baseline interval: 14.2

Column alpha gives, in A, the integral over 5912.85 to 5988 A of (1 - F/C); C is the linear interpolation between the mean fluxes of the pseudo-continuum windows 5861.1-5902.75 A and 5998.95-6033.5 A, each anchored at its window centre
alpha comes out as 2.8 A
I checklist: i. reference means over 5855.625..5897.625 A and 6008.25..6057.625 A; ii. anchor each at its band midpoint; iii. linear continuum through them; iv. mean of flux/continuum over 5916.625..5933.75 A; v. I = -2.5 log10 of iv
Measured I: 0.052 mag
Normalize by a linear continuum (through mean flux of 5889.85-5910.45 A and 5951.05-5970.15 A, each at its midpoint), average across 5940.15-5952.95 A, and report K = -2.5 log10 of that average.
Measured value 0.06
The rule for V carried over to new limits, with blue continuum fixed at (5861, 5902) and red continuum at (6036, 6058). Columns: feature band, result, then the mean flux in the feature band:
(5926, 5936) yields 0.3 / 14.9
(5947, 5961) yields 0.5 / 14.6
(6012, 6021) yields -0.2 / 15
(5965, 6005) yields -0.7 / 15.1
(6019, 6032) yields 0.0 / 14.6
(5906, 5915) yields 0.3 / 14.9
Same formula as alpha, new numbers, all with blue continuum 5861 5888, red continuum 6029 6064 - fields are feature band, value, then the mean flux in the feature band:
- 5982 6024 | 0.4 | 14.9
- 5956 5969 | 0.6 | 14.7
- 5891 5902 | 0.9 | 14.8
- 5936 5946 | 1.1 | 13.9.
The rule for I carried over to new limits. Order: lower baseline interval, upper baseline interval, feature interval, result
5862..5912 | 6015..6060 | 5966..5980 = -0.02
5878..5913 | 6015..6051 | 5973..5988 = -0.03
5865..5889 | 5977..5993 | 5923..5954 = 0.08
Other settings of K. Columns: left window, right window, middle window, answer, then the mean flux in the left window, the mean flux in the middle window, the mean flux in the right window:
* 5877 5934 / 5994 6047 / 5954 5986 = -0.02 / 14.9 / 15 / 14.7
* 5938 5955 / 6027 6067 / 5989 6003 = -0.06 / 14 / 15.2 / 14.7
